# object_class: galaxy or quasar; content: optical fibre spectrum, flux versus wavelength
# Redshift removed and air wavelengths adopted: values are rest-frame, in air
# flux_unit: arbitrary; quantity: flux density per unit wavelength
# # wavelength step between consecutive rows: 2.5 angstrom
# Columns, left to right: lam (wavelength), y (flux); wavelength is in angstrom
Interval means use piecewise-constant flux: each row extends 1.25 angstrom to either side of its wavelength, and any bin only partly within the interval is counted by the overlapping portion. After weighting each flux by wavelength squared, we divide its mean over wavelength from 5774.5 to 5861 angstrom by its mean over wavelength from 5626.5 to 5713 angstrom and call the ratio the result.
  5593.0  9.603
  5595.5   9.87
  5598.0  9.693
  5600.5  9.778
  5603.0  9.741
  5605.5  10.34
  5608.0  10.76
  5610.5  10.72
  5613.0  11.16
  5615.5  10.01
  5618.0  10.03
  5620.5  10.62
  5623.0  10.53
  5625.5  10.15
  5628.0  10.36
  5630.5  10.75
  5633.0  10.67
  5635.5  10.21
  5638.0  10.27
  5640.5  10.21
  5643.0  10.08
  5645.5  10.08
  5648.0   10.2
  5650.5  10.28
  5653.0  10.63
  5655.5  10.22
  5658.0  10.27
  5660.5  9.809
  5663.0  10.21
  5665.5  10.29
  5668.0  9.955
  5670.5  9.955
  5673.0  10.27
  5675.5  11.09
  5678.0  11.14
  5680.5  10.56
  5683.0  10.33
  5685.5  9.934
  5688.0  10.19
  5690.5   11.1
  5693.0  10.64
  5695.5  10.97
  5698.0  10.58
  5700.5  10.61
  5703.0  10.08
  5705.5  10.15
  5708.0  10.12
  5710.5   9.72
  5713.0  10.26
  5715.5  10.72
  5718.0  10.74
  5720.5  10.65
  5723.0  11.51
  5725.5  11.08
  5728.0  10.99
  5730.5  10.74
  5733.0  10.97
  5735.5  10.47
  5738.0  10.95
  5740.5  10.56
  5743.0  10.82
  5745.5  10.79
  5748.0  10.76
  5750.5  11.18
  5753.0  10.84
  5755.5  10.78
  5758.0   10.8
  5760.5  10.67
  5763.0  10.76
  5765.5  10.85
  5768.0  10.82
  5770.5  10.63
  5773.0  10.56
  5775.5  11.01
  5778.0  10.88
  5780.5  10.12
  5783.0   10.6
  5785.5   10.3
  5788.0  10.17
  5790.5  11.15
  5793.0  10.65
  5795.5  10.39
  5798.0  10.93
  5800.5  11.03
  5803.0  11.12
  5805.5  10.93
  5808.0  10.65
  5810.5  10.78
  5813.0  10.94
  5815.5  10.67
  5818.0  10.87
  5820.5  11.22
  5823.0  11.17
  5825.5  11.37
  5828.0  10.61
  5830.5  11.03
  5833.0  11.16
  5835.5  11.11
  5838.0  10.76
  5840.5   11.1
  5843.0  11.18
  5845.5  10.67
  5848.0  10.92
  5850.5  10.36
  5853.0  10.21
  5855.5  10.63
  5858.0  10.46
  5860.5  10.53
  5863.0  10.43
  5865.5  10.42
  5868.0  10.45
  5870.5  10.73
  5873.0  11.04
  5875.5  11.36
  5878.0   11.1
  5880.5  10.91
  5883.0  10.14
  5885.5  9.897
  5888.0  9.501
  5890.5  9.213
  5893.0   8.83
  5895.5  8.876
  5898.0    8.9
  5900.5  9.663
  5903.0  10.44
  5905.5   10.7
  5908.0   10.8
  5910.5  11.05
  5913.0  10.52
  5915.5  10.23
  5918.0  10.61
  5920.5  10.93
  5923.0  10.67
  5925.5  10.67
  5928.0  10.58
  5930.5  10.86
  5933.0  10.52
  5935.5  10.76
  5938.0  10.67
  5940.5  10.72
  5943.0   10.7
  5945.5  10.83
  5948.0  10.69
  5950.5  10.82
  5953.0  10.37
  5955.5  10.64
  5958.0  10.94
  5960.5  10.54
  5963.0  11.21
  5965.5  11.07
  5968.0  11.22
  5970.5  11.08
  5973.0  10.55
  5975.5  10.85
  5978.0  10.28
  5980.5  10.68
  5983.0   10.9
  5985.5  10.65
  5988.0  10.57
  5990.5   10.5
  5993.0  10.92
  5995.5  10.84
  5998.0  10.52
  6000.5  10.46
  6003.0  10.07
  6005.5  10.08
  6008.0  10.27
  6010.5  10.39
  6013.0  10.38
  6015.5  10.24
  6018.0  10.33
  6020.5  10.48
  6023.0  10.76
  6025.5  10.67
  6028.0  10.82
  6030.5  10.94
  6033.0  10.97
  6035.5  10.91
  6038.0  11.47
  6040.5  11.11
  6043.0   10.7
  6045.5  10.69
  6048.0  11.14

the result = 1.1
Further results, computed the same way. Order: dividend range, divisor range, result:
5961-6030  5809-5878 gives 1.03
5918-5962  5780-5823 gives 1.04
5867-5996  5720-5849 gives 1.02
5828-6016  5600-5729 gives 1.11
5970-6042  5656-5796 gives 1.11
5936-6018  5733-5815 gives 1.06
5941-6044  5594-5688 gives 1.17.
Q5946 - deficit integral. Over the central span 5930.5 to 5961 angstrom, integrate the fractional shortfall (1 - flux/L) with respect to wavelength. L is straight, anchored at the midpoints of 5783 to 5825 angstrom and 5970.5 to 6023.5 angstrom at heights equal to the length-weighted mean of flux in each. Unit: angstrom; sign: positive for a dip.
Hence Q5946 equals -0.3 angstrom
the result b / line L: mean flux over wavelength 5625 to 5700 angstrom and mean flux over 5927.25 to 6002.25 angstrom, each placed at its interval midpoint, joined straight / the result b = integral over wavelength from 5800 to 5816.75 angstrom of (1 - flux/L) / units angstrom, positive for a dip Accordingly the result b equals -0.5 angstrom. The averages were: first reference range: 10.4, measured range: 10.9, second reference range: 10.7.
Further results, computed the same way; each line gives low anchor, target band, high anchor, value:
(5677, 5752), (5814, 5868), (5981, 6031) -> -1.0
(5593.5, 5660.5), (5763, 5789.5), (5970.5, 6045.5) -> -0.5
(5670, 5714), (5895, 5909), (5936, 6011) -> 0.9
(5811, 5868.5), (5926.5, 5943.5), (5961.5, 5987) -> 0.2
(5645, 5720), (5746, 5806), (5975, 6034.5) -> -1.8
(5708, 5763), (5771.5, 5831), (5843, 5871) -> -0.9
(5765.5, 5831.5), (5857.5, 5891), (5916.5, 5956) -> 0.8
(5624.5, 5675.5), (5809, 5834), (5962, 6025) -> -1.3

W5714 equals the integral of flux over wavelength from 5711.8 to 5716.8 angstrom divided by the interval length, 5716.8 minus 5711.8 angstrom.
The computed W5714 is 10.5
